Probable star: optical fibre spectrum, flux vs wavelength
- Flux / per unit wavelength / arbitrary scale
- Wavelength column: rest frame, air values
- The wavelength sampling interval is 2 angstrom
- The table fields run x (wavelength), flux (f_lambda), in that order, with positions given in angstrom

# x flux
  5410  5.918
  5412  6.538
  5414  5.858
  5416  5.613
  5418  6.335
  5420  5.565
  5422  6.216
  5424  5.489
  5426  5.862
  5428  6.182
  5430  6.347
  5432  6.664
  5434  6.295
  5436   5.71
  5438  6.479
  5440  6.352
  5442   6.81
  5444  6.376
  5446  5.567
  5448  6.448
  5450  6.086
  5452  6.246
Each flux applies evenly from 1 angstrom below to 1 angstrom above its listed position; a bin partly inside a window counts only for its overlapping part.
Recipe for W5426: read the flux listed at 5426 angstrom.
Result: 5.862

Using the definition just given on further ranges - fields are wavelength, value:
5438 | 6.479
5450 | 6.086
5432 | 6.664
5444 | 6.376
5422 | 6.216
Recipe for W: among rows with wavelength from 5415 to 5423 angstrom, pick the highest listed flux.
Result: 6.335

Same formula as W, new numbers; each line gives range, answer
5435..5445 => 6.81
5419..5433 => 6.664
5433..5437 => 6.295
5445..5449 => 6.448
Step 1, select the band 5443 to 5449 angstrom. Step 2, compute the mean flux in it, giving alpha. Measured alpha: 6.13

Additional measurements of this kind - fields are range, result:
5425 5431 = 6.13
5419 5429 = 5.86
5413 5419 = 5.94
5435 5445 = 6.35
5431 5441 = 6.3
